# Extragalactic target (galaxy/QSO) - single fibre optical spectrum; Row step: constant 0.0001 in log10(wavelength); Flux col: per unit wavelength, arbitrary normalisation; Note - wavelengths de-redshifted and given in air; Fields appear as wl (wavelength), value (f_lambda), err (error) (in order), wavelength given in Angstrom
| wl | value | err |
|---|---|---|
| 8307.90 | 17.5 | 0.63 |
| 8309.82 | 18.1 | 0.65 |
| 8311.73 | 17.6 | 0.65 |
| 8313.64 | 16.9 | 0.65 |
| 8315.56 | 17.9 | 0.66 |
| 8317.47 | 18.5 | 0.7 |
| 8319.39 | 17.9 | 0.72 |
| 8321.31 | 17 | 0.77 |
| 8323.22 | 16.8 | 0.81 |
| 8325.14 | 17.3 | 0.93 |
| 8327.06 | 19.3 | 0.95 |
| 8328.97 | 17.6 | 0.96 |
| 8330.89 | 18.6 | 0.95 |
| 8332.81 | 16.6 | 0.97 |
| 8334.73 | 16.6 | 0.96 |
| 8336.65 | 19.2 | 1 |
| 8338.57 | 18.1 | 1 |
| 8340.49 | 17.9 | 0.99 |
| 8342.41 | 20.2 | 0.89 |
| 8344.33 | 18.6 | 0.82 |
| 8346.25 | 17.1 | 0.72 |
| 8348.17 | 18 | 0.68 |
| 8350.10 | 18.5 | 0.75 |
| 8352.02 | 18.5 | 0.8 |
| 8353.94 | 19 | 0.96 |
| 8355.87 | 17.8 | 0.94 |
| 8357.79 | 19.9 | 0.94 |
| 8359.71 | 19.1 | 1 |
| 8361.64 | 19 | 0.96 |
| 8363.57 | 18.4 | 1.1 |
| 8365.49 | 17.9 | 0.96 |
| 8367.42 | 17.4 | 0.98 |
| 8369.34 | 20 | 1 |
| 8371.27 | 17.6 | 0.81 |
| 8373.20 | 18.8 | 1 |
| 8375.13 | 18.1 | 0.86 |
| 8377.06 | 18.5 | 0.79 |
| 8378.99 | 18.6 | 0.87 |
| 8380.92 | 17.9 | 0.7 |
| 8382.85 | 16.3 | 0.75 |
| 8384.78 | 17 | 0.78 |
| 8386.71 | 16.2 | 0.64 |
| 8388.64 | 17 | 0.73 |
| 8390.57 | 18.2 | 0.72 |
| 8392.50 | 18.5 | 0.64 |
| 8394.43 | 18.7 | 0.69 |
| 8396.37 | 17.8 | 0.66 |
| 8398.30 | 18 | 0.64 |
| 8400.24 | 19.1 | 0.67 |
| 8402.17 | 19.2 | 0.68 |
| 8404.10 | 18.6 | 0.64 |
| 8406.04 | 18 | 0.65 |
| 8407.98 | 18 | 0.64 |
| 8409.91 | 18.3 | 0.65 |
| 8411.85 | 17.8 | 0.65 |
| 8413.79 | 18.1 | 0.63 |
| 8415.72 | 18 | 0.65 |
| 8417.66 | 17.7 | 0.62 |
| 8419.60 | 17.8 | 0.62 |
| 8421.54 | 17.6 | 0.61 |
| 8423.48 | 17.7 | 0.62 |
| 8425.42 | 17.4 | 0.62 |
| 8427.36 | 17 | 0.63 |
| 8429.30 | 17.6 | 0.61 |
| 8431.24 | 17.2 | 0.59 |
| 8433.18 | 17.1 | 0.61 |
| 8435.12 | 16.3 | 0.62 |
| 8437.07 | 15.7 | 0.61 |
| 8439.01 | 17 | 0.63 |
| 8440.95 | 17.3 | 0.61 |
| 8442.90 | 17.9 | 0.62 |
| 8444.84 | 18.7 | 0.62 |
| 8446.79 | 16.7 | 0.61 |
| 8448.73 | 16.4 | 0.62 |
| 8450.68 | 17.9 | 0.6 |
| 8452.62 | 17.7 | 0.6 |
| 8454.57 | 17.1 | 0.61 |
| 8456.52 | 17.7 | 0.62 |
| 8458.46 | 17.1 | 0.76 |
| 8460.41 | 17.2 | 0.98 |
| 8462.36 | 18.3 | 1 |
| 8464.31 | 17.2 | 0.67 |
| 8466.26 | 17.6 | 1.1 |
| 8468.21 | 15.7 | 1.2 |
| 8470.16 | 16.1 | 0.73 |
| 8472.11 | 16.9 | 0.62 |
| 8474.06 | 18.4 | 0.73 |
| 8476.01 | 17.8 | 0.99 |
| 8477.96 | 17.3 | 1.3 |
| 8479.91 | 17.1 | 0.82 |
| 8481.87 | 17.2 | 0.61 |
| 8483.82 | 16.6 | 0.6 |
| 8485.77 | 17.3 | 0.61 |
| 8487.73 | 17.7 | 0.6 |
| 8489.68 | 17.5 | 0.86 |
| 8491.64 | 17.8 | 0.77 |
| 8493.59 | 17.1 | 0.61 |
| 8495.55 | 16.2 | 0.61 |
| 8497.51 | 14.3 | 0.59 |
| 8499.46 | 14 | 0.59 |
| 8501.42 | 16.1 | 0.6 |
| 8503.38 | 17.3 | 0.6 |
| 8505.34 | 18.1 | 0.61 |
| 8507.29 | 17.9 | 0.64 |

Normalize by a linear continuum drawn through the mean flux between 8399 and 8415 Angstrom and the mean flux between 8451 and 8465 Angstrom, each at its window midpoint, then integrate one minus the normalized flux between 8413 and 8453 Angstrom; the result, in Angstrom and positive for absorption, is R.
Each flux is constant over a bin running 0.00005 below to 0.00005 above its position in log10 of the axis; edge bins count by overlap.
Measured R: 1.26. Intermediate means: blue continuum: 18.4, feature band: 17.4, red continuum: 17.5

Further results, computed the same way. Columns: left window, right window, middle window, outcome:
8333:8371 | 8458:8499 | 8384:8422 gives -0.3 Angstrom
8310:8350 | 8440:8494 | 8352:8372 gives -1.0 Angstrom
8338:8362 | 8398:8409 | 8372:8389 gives 0.8 Angstrom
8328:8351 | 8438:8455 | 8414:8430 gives 0.0 Angstrom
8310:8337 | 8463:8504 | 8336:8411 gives -3.7 Angstrom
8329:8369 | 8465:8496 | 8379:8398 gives 0.4 Angstrom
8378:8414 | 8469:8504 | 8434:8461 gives 0.2 Angstrom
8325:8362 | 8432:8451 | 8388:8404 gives -0.6 Angstrom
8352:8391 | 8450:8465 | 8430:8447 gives 0.5 Angstrom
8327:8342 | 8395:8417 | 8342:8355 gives -0.3 Angstrom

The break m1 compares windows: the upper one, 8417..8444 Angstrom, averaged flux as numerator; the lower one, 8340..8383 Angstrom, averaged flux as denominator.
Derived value 0.9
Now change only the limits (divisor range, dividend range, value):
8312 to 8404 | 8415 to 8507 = 0.95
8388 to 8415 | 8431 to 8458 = 0.94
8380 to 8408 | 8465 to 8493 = 0.96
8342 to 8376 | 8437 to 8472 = 0.93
